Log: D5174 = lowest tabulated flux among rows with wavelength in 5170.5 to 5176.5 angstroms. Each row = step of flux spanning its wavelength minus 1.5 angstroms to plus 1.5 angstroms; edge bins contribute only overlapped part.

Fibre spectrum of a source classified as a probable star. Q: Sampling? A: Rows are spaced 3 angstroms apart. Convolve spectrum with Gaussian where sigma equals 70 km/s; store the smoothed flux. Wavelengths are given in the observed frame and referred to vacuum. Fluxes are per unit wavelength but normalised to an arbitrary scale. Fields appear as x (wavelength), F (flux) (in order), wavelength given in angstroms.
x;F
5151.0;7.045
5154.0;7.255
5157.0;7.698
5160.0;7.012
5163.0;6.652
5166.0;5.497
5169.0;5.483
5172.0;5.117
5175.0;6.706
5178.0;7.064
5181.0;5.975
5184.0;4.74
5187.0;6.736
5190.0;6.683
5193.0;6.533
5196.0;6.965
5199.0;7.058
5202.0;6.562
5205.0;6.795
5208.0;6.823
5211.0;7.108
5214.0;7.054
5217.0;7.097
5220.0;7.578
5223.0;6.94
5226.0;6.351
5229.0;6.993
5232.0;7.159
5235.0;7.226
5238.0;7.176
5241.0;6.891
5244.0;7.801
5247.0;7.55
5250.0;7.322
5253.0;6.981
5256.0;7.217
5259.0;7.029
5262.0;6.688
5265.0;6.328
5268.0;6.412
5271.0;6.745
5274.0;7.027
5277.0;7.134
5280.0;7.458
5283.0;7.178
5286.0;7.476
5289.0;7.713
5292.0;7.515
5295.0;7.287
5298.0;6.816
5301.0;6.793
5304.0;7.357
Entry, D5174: 5.117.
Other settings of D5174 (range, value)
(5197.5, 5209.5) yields 6.562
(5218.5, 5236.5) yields 6.351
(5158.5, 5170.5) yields 5.483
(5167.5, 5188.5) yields 4.74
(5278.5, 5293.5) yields 7.178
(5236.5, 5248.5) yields 6.891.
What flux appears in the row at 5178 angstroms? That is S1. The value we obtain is 7.064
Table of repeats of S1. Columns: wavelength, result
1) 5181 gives 5.975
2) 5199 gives 7.058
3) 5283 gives 7.178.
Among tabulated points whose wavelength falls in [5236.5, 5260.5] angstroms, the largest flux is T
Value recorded 7.801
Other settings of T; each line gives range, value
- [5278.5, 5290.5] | 7.713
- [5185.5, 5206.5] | 7.058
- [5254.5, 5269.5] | 7.217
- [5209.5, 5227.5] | 7.578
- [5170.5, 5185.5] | 7.064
